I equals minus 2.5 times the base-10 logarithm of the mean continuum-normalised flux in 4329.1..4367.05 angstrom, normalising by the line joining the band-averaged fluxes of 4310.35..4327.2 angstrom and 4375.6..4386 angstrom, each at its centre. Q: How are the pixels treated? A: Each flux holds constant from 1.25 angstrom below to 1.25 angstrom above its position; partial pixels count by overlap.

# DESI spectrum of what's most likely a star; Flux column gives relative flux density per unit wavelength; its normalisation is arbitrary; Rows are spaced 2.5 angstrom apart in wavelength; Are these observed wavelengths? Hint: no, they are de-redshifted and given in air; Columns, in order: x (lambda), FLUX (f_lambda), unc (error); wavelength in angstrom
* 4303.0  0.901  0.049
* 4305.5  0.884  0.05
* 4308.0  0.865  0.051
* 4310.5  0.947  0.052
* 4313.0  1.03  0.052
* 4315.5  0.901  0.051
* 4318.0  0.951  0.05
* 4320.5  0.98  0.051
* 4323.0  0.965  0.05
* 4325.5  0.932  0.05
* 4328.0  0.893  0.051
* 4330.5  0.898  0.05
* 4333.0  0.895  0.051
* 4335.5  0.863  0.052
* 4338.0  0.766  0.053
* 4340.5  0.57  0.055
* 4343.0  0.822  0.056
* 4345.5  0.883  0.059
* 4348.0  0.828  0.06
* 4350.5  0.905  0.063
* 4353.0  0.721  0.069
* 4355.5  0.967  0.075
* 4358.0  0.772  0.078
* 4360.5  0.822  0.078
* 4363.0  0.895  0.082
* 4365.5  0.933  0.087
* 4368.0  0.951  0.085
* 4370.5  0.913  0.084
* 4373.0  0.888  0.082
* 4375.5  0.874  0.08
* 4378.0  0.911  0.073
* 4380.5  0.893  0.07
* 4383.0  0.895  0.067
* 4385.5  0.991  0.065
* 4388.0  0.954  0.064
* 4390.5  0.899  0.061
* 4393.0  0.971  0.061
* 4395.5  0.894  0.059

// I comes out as 0.12 mag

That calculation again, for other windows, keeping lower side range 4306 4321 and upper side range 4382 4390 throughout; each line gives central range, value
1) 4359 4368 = 0.06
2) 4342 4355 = 0.13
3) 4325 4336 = 0.05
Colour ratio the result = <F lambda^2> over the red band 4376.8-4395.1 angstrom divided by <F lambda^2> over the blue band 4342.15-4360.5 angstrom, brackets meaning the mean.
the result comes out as 1.1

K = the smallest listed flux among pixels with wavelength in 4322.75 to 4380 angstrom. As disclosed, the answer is 0.57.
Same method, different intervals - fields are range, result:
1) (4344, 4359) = 0.721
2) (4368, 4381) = 0.874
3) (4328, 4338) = 0.766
